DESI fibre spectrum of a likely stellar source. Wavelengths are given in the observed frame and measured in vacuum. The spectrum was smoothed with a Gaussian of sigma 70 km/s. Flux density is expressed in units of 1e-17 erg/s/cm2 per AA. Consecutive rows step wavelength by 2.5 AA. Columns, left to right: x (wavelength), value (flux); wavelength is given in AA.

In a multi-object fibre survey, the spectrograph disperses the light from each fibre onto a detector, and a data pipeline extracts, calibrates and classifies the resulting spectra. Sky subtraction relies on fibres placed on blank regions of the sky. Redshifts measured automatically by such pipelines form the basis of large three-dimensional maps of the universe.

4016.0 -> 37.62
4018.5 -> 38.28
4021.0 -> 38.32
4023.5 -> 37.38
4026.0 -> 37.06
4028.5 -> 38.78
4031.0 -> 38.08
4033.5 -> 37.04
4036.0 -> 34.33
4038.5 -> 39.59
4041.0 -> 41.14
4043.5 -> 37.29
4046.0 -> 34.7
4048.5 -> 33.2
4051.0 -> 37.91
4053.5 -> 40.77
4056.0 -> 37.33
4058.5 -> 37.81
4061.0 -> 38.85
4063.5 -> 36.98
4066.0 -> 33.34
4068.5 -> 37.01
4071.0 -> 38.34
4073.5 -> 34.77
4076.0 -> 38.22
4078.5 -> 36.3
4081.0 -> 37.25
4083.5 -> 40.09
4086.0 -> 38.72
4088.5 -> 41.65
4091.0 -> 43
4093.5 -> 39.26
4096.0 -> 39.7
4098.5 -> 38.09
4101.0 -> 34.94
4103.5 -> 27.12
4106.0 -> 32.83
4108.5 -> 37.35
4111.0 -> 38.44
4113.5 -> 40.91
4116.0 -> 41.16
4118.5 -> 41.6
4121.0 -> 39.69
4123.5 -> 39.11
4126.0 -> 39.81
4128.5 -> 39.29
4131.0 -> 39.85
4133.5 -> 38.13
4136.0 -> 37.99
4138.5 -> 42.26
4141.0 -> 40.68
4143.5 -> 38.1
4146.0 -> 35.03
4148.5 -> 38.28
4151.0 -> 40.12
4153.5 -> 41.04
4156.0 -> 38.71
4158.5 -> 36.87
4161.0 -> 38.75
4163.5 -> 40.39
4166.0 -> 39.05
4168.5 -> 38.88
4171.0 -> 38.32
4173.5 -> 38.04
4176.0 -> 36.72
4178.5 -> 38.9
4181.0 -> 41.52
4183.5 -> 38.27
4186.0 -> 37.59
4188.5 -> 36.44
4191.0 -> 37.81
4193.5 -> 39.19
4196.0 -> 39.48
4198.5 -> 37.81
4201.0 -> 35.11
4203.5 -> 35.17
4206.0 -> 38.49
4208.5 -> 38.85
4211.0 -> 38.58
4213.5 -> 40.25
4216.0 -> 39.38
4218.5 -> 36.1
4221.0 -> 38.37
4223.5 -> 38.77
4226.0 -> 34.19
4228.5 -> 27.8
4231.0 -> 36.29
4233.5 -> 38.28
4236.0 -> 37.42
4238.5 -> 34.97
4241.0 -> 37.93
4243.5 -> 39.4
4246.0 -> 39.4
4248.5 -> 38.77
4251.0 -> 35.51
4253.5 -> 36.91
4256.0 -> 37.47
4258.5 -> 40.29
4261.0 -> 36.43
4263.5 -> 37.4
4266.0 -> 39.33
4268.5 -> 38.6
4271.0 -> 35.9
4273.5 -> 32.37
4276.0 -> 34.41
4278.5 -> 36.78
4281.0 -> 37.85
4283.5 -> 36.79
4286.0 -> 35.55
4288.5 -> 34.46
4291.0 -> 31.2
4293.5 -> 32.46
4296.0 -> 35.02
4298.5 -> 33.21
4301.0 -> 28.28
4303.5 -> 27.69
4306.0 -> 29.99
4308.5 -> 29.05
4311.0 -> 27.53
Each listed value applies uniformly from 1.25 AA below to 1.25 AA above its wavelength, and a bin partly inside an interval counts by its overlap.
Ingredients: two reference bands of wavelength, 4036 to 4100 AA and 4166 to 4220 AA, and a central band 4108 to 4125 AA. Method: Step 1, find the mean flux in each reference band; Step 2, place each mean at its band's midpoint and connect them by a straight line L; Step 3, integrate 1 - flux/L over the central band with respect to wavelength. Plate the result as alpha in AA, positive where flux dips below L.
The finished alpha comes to -0.8 AA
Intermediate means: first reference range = 38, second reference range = 38.2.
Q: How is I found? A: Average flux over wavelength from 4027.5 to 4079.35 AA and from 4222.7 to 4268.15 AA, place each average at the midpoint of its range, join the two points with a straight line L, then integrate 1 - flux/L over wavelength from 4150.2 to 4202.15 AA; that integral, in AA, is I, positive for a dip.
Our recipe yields -2.0 AA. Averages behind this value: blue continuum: 37.2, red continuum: 37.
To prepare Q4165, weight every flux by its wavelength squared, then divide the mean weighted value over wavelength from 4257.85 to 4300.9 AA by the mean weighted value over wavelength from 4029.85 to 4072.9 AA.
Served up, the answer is 1.06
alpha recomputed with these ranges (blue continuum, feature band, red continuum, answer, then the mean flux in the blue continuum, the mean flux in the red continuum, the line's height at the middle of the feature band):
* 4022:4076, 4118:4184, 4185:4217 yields -2.30 AA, 37.3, 38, 37.8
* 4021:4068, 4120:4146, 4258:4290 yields -1.59 AA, 37.3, 36.5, 37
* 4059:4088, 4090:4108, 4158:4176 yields 0.64 AA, 37.4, 38.6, 37.7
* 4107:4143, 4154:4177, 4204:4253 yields 0.12 AA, 39.7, 37.3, 38.7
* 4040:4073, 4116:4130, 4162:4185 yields -0.68 AA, 37.2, 38.9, 38.2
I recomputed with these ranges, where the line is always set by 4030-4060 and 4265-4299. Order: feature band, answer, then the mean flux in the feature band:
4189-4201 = -0.7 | 38.1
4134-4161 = -1.7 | 38.9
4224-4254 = -0.6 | 36.5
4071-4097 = -1.2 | 38.9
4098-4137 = -1.2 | 37.9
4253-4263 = -0.6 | 37.8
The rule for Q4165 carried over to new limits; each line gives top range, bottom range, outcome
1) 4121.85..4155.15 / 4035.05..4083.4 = 1.10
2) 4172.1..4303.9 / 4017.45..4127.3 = 1.05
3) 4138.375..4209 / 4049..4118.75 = 1.06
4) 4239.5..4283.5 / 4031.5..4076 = 1.11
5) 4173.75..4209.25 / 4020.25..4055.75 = 1.09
